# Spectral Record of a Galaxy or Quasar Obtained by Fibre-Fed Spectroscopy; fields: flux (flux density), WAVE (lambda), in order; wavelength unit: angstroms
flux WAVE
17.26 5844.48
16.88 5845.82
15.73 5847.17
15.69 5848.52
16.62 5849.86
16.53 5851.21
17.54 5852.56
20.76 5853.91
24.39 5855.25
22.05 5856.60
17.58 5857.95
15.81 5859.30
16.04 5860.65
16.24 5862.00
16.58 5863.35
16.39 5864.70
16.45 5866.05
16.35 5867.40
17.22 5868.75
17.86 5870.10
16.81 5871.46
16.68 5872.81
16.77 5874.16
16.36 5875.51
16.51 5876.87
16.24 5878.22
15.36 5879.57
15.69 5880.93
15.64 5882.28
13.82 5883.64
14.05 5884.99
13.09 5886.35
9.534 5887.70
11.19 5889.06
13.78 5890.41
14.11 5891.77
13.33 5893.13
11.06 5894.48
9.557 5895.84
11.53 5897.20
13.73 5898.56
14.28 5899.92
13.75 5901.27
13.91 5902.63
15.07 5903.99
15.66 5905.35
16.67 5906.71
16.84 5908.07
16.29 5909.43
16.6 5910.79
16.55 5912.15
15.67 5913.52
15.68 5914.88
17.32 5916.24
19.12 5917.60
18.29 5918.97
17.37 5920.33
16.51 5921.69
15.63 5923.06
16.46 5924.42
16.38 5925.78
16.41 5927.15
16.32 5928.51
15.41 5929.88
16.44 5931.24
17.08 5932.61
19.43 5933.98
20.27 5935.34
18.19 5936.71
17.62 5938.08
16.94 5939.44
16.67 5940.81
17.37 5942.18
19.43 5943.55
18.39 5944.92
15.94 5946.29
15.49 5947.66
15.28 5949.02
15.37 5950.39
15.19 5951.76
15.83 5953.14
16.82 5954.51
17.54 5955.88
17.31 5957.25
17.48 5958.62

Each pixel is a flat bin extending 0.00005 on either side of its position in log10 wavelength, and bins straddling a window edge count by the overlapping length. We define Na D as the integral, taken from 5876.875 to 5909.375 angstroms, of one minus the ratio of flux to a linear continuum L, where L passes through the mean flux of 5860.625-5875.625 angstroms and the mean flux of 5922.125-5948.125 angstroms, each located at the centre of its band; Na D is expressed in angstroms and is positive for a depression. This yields 5.7 angstroms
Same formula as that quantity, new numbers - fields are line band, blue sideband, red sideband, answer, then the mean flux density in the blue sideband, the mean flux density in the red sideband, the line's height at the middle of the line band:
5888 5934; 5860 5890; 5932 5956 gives 3.0 angstroms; 15.5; 17.1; 16.3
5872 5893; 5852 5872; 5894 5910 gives 1.8 angstroms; 17.9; 14.1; 15.9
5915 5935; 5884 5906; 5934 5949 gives -1.4 angstroms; 13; 17.6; 16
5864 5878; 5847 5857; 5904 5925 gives 1.1 angstroms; 18.7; 16.7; 18.1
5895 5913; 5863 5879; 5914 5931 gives 2.2 angstroms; 16.7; 16.7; 16.7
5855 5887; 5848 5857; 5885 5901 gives -1.1 angstroms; 19.1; 12.4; 16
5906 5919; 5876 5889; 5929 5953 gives -0.9 angstroms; 14.3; 17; 15.7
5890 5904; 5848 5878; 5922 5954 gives 3.4 angstroms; 17.4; 16.8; 17.2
